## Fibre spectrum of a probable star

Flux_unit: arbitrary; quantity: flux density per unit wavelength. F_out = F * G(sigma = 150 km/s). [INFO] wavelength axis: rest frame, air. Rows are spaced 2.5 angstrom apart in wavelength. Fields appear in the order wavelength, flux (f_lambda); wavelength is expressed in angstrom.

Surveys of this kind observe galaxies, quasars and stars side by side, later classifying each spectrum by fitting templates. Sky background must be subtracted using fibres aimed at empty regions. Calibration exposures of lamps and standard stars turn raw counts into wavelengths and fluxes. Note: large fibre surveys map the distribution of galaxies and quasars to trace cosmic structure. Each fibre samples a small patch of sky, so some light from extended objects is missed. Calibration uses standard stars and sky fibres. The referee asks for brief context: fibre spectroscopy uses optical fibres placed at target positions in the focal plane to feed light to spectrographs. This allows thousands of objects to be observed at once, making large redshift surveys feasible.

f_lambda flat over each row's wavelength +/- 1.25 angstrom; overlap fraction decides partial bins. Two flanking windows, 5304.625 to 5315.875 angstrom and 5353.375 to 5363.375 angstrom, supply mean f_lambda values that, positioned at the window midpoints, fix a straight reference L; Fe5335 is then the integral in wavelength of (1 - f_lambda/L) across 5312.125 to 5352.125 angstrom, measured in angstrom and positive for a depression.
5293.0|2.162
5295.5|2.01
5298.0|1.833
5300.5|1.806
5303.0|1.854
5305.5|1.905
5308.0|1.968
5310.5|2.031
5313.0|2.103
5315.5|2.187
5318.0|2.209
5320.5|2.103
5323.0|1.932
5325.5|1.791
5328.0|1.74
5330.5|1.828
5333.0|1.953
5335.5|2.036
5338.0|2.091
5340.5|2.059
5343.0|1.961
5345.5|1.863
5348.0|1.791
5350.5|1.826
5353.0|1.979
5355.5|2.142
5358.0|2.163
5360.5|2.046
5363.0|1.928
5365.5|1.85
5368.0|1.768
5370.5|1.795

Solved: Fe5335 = 1.7 angstrom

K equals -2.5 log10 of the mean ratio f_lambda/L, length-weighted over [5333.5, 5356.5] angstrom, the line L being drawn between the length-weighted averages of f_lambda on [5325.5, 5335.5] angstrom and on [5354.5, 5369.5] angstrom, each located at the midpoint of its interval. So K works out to -0.03 mag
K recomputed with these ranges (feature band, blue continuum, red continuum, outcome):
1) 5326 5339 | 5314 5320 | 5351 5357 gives 0.108 mag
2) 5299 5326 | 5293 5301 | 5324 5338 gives -0.045 mag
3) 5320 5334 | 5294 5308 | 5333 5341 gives 0.069 mag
